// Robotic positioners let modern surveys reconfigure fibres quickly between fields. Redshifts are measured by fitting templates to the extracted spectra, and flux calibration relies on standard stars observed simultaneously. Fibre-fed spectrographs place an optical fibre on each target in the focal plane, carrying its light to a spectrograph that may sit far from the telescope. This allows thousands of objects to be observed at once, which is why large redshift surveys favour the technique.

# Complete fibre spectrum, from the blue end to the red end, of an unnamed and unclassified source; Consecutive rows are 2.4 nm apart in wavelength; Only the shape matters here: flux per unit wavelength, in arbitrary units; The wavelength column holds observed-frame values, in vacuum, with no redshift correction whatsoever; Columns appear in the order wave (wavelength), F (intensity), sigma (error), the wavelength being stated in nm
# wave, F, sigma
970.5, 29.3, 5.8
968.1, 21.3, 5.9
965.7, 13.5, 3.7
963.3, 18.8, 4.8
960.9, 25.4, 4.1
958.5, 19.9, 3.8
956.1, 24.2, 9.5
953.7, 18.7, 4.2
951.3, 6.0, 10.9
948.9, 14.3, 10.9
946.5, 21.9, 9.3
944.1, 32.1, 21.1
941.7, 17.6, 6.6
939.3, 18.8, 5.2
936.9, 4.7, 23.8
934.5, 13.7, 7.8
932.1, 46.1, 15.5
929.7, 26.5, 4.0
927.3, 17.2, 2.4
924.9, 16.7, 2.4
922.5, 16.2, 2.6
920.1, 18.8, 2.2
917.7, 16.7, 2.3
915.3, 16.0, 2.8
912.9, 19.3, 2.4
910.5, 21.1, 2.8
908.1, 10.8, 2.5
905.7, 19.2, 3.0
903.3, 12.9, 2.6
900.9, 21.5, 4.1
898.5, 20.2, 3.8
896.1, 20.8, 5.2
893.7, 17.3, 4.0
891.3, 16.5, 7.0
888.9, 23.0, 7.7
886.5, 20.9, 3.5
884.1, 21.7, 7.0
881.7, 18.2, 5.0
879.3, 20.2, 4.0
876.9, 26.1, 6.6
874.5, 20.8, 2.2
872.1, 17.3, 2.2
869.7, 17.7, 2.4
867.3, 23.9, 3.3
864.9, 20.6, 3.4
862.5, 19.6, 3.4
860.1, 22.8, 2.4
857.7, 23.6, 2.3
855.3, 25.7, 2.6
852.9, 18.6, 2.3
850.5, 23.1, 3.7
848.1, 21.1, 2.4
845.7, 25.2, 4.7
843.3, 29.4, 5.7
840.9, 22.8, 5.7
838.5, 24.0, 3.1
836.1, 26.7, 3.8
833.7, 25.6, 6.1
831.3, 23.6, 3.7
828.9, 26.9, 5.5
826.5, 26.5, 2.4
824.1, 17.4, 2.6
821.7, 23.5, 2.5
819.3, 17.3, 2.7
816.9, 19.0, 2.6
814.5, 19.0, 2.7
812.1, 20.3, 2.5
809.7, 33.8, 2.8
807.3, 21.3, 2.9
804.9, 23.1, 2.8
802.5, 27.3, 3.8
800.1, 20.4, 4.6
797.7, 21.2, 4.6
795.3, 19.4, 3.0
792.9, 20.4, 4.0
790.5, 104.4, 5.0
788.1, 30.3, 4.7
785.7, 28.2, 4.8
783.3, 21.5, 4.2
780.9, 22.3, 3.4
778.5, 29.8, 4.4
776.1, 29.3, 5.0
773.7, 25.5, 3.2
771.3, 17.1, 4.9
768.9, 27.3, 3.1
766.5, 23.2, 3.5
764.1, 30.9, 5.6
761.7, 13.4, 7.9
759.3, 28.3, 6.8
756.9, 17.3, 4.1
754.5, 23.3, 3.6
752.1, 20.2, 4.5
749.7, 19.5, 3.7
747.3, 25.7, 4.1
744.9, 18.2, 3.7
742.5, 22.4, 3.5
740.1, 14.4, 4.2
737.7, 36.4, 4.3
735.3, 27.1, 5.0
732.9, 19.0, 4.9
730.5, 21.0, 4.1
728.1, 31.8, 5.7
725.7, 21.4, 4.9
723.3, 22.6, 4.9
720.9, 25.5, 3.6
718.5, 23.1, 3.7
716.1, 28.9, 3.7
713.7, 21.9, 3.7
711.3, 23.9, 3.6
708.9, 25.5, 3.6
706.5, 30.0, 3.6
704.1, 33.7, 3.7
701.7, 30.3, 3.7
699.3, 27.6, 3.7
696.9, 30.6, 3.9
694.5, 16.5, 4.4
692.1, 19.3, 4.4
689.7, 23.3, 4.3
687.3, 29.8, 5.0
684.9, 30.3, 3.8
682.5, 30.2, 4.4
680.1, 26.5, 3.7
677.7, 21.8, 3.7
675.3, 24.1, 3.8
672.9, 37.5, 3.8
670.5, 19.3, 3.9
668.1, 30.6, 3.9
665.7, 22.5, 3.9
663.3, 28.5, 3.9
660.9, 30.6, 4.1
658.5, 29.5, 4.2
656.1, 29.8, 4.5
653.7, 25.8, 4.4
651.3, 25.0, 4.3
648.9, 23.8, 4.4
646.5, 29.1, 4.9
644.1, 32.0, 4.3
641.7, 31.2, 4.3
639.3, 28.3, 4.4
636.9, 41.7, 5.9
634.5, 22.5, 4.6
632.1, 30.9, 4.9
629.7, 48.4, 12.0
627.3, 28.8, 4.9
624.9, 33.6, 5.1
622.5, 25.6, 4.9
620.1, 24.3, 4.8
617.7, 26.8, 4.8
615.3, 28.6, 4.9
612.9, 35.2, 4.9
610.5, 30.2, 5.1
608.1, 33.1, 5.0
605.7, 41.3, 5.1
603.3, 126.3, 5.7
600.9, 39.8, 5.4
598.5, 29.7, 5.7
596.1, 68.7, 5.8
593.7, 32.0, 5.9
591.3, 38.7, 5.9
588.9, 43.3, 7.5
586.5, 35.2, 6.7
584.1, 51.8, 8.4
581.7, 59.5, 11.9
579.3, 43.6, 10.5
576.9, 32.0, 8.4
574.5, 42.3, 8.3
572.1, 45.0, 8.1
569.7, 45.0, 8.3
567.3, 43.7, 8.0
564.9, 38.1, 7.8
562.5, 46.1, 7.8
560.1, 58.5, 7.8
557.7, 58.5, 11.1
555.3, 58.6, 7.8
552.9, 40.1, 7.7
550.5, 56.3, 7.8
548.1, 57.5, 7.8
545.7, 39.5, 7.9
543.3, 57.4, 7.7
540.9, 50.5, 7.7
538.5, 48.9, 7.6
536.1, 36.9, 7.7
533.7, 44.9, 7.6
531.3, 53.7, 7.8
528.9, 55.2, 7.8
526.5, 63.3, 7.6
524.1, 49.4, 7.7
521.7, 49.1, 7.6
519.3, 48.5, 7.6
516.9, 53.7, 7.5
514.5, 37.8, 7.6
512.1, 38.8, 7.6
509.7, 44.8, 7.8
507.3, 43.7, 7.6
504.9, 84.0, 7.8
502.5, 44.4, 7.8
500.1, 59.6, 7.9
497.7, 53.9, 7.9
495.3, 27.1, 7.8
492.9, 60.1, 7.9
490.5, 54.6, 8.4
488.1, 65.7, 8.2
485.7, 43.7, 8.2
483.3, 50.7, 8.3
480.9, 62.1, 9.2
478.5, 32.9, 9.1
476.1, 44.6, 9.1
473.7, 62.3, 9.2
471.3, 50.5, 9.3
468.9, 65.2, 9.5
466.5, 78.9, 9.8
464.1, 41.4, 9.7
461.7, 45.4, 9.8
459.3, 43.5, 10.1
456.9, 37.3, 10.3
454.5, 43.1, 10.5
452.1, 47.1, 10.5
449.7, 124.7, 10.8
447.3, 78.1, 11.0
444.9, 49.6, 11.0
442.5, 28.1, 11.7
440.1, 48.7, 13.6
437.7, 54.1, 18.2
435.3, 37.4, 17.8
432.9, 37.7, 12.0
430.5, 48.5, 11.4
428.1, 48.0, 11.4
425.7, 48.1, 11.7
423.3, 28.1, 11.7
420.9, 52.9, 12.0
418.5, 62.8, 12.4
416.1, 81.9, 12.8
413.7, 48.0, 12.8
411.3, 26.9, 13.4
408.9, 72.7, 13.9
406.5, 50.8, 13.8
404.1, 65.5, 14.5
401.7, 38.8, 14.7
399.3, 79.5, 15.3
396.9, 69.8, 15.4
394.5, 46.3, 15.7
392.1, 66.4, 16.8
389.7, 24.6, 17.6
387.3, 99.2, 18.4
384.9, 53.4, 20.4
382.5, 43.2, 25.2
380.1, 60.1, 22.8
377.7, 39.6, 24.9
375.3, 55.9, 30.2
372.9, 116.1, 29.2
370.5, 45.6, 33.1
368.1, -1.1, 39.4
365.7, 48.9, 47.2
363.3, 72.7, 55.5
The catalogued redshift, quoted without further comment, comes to 0.20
